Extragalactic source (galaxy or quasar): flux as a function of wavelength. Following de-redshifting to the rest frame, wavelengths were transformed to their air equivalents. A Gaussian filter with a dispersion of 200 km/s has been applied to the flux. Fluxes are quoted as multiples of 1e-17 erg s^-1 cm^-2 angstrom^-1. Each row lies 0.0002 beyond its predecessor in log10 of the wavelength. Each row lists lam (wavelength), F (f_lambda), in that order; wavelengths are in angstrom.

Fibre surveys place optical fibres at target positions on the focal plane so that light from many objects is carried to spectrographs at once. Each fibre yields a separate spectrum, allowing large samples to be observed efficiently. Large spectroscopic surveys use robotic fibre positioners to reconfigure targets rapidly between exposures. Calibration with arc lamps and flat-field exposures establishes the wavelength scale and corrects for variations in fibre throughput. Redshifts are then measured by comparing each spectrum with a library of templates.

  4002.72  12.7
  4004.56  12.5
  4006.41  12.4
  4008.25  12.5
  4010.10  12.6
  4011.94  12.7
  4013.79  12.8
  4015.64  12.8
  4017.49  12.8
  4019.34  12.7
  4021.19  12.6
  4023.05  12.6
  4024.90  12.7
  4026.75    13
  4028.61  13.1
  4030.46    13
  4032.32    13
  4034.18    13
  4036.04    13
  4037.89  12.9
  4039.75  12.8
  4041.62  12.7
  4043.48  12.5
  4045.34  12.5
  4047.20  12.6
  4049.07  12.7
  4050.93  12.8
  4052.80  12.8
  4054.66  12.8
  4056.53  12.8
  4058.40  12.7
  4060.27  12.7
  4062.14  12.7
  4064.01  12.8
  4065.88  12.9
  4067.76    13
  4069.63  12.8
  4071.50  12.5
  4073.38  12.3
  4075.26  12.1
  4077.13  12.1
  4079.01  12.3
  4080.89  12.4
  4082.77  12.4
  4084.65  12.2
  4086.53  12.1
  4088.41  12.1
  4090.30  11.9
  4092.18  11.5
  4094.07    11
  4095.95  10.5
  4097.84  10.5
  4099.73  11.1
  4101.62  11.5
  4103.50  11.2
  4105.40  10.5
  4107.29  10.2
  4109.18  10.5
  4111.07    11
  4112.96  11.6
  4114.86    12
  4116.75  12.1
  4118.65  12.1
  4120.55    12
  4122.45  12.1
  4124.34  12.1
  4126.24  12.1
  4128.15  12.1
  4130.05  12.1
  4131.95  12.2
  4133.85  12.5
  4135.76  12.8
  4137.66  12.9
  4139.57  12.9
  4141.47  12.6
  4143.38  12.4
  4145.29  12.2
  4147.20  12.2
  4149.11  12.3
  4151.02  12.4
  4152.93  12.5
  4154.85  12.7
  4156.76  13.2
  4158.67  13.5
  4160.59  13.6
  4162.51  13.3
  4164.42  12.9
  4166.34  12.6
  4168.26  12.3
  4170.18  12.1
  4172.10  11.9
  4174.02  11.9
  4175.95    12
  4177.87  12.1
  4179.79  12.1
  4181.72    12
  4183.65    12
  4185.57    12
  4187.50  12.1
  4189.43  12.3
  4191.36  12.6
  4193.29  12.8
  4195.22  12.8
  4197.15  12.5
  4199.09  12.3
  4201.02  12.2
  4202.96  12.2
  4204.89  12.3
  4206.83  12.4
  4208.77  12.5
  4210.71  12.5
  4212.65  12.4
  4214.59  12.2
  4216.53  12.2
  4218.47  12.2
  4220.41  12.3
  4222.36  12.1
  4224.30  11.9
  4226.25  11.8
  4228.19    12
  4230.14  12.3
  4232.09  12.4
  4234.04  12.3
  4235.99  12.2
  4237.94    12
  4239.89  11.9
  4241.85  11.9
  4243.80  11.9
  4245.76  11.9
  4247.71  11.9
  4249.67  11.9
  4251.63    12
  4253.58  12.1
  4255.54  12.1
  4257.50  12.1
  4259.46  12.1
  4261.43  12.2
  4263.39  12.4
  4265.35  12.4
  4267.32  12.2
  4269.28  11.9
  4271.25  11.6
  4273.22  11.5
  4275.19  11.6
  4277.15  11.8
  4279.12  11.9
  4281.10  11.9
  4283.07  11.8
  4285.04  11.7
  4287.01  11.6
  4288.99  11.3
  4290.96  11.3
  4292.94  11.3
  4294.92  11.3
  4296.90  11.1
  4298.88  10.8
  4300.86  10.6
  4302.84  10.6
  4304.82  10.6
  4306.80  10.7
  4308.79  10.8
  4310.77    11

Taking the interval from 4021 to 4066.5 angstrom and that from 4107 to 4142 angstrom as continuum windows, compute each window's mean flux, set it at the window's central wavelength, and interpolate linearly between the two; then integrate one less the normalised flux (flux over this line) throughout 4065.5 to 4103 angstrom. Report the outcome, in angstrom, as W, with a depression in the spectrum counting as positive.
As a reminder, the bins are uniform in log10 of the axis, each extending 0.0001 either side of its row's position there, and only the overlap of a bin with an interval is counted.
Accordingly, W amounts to 1.4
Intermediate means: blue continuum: 12.8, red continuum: 12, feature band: 11.9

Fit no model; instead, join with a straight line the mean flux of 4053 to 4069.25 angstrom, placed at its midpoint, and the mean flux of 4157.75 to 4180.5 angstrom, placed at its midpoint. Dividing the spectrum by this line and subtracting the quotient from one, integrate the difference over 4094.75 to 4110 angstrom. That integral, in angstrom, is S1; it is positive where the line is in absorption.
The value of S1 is 2.33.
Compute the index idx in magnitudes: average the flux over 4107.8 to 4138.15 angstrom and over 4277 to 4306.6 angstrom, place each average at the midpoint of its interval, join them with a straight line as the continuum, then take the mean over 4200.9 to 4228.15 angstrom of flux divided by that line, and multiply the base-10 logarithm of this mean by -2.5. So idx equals -0.06 mag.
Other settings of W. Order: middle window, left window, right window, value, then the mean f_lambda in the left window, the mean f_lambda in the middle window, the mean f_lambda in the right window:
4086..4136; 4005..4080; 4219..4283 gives 3.5 angstrom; 12.7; 11.6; 12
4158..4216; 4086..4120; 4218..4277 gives -3.4 angstrom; 11.3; 12.4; 12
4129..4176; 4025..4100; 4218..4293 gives -1.4 angstrom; 12.4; 12.6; 11.9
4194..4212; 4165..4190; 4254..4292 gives -0.6 angstrom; 12.1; 12.4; 11.9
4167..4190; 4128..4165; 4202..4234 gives 0.8 angstrom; 12.7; 12.1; 12.2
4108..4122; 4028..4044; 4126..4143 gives 1.1 angstrom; 12.9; 11.6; 12.5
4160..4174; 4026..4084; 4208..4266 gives -0.3 angstrom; 12.7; 12.6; 12.1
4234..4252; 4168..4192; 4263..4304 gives -0.3 angstrom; 12.1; 12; 11.5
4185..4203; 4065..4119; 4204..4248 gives -0.5 angstrom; 11.7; 12.4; 12.2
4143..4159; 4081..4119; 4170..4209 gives -0.9 angstrom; 11.4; 12.6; 12.2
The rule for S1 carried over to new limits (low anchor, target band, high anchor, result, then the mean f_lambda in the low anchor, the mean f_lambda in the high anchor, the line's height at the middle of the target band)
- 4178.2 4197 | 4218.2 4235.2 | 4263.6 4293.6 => -0.1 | 12.3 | 11.7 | 12.1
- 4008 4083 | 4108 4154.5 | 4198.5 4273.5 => 1.1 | 12.7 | 12.1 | 12.4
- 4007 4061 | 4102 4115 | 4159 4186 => 1.7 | 12.8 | 12.4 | 12.6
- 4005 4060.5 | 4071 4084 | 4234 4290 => 0.3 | 12.8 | 11.9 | 12.6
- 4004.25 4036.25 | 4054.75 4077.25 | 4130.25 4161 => 0.1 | 12.8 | 12.7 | 12.7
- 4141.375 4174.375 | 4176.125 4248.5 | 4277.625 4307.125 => -0.9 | 12.6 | 11.3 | 12.1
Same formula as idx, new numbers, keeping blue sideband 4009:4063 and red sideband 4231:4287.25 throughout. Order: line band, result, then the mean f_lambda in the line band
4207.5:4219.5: -0.02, 12.3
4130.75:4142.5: -0.02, 12.6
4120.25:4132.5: 0.03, 12.1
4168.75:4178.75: 0.02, 12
